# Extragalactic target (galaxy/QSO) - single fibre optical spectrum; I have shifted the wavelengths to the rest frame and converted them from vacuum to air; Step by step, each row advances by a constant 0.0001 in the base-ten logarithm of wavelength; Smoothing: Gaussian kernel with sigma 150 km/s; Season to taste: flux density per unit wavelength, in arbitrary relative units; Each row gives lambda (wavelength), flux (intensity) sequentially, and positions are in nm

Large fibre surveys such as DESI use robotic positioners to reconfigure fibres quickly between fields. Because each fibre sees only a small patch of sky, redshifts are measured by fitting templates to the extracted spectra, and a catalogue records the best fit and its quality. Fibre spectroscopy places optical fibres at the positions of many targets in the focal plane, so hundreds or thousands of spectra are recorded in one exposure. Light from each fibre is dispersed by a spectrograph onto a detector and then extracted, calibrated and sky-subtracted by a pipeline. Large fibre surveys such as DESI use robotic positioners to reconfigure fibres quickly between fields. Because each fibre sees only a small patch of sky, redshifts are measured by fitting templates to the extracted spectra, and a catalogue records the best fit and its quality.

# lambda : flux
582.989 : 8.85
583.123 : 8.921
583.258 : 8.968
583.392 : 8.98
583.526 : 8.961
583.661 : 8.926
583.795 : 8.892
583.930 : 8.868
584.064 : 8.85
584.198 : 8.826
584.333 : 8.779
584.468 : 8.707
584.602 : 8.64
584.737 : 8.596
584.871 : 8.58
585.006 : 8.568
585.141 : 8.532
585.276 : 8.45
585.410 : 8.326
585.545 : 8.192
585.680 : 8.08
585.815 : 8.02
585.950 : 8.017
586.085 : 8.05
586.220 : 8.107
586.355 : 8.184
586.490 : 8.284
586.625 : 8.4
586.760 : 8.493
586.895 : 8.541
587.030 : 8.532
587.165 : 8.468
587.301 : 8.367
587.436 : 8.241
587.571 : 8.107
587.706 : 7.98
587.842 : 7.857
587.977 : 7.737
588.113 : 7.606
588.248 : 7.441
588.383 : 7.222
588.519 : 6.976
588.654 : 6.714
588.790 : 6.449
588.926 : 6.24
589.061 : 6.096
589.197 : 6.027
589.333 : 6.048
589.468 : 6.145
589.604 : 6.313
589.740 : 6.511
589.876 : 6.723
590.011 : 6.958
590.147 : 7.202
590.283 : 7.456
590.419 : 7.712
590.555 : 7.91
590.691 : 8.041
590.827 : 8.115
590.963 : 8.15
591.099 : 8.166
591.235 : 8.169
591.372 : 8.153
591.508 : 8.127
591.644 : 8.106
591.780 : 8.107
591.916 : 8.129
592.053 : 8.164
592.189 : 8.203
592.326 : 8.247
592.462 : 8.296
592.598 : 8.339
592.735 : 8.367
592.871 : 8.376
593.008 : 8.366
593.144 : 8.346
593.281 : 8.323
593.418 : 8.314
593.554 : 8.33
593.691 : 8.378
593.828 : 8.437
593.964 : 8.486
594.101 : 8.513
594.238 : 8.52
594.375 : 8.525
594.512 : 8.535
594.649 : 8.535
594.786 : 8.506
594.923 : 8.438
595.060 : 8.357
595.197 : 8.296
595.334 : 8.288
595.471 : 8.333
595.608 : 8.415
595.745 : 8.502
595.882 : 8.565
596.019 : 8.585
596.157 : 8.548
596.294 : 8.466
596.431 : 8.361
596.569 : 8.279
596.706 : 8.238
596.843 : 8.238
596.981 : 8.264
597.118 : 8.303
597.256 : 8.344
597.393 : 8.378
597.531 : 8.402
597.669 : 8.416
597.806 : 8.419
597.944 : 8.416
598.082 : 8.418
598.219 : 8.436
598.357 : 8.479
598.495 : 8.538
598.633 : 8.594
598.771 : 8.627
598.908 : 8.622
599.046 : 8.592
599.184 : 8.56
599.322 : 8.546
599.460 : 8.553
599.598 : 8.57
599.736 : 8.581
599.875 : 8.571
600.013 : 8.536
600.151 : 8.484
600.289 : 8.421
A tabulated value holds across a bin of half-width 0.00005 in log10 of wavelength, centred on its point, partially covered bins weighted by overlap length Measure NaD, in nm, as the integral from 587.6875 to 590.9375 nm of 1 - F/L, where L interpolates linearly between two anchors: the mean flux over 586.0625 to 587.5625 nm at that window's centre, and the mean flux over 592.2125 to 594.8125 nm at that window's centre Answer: 0.50 nm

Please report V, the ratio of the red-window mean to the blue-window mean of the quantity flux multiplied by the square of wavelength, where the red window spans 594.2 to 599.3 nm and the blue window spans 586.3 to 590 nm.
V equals 1.2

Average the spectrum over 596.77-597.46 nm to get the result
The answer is 8.31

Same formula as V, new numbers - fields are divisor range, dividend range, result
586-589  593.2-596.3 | 1.11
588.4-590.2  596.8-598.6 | 1.33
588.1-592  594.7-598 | 1.18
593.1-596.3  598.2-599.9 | 1.03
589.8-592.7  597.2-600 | 1.10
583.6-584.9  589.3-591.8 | 0.87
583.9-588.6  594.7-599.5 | 1.06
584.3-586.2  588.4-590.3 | 0.79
